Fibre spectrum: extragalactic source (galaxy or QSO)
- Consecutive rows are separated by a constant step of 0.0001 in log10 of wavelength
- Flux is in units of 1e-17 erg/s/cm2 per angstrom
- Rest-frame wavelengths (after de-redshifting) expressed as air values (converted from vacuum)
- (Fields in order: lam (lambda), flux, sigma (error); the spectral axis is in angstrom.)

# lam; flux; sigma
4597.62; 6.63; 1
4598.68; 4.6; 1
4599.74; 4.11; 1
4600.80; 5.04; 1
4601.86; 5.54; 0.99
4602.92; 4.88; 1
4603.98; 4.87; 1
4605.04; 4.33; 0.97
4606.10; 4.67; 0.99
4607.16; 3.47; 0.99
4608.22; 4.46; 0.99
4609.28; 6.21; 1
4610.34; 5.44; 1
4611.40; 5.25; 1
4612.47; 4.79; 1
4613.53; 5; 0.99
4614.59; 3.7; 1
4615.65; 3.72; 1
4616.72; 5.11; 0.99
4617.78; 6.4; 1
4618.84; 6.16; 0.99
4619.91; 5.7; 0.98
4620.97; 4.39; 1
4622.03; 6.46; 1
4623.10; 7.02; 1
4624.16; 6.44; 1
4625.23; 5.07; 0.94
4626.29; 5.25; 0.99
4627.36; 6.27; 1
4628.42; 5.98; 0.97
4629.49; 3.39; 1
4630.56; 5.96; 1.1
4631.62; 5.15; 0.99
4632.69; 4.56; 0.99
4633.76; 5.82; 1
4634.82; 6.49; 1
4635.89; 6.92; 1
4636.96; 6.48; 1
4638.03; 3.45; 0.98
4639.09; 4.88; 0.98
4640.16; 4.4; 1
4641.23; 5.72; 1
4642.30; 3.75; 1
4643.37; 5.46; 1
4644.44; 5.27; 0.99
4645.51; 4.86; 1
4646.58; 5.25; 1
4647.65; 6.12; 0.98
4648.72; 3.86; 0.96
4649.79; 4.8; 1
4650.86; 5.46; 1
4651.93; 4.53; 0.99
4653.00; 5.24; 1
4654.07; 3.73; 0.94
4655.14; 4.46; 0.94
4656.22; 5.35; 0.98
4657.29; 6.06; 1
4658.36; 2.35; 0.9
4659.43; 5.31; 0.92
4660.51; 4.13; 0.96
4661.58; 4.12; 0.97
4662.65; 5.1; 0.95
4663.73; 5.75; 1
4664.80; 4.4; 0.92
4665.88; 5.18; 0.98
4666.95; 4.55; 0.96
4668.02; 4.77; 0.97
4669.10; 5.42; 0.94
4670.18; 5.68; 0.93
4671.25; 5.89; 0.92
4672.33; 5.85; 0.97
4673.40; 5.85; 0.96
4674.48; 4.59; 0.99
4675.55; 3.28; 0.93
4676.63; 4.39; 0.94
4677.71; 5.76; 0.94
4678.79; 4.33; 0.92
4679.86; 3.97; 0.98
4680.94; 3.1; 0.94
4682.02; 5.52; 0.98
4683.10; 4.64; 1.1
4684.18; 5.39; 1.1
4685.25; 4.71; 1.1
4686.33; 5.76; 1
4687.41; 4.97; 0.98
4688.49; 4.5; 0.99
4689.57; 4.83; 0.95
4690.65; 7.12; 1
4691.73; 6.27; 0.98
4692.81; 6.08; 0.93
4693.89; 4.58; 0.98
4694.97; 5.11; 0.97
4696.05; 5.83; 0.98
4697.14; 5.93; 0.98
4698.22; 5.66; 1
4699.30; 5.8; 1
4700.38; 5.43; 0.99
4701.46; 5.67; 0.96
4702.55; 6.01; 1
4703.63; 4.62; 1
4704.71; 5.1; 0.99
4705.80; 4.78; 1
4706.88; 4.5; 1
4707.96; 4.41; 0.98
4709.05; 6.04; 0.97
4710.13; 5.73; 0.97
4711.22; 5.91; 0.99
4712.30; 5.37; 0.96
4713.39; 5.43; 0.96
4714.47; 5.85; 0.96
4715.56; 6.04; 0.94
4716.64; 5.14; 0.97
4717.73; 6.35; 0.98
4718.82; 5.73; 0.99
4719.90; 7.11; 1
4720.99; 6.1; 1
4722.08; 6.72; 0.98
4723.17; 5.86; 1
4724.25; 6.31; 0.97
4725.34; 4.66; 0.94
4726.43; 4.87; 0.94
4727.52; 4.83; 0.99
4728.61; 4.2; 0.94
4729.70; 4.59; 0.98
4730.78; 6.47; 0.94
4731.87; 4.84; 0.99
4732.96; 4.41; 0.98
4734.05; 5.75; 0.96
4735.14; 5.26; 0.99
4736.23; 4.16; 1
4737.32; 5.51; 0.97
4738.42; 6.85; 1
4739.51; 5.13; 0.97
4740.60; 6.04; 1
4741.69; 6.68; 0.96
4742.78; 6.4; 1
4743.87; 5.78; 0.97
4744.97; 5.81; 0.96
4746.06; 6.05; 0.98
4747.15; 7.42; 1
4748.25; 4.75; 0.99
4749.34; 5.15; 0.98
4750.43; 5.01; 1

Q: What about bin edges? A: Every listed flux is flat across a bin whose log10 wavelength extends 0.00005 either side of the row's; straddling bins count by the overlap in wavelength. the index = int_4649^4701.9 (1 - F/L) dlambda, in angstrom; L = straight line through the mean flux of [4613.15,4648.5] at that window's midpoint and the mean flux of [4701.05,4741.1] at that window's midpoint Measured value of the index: 3.57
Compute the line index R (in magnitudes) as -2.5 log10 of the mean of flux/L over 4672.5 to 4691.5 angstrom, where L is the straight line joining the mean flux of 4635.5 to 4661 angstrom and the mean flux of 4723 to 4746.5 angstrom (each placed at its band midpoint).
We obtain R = 0.05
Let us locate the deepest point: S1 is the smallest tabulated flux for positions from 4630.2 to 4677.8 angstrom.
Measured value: 2.35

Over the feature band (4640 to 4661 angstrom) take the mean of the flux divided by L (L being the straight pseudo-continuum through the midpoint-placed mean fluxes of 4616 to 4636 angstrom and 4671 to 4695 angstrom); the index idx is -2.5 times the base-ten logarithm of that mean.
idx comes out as 0.13 mag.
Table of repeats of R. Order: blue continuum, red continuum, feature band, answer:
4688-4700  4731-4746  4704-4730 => 0.03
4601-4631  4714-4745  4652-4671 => 0.12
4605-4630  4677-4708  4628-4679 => 0.04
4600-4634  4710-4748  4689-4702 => -0.03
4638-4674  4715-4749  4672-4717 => 0.02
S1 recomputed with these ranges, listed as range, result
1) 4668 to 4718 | 3.1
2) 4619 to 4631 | 3.39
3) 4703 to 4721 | 4.41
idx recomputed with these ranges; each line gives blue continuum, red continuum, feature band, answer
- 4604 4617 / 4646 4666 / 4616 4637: -0.21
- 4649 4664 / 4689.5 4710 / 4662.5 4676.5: -0.03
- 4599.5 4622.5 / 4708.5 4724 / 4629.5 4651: 0.02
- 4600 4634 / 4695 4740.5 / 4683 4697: 0.00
